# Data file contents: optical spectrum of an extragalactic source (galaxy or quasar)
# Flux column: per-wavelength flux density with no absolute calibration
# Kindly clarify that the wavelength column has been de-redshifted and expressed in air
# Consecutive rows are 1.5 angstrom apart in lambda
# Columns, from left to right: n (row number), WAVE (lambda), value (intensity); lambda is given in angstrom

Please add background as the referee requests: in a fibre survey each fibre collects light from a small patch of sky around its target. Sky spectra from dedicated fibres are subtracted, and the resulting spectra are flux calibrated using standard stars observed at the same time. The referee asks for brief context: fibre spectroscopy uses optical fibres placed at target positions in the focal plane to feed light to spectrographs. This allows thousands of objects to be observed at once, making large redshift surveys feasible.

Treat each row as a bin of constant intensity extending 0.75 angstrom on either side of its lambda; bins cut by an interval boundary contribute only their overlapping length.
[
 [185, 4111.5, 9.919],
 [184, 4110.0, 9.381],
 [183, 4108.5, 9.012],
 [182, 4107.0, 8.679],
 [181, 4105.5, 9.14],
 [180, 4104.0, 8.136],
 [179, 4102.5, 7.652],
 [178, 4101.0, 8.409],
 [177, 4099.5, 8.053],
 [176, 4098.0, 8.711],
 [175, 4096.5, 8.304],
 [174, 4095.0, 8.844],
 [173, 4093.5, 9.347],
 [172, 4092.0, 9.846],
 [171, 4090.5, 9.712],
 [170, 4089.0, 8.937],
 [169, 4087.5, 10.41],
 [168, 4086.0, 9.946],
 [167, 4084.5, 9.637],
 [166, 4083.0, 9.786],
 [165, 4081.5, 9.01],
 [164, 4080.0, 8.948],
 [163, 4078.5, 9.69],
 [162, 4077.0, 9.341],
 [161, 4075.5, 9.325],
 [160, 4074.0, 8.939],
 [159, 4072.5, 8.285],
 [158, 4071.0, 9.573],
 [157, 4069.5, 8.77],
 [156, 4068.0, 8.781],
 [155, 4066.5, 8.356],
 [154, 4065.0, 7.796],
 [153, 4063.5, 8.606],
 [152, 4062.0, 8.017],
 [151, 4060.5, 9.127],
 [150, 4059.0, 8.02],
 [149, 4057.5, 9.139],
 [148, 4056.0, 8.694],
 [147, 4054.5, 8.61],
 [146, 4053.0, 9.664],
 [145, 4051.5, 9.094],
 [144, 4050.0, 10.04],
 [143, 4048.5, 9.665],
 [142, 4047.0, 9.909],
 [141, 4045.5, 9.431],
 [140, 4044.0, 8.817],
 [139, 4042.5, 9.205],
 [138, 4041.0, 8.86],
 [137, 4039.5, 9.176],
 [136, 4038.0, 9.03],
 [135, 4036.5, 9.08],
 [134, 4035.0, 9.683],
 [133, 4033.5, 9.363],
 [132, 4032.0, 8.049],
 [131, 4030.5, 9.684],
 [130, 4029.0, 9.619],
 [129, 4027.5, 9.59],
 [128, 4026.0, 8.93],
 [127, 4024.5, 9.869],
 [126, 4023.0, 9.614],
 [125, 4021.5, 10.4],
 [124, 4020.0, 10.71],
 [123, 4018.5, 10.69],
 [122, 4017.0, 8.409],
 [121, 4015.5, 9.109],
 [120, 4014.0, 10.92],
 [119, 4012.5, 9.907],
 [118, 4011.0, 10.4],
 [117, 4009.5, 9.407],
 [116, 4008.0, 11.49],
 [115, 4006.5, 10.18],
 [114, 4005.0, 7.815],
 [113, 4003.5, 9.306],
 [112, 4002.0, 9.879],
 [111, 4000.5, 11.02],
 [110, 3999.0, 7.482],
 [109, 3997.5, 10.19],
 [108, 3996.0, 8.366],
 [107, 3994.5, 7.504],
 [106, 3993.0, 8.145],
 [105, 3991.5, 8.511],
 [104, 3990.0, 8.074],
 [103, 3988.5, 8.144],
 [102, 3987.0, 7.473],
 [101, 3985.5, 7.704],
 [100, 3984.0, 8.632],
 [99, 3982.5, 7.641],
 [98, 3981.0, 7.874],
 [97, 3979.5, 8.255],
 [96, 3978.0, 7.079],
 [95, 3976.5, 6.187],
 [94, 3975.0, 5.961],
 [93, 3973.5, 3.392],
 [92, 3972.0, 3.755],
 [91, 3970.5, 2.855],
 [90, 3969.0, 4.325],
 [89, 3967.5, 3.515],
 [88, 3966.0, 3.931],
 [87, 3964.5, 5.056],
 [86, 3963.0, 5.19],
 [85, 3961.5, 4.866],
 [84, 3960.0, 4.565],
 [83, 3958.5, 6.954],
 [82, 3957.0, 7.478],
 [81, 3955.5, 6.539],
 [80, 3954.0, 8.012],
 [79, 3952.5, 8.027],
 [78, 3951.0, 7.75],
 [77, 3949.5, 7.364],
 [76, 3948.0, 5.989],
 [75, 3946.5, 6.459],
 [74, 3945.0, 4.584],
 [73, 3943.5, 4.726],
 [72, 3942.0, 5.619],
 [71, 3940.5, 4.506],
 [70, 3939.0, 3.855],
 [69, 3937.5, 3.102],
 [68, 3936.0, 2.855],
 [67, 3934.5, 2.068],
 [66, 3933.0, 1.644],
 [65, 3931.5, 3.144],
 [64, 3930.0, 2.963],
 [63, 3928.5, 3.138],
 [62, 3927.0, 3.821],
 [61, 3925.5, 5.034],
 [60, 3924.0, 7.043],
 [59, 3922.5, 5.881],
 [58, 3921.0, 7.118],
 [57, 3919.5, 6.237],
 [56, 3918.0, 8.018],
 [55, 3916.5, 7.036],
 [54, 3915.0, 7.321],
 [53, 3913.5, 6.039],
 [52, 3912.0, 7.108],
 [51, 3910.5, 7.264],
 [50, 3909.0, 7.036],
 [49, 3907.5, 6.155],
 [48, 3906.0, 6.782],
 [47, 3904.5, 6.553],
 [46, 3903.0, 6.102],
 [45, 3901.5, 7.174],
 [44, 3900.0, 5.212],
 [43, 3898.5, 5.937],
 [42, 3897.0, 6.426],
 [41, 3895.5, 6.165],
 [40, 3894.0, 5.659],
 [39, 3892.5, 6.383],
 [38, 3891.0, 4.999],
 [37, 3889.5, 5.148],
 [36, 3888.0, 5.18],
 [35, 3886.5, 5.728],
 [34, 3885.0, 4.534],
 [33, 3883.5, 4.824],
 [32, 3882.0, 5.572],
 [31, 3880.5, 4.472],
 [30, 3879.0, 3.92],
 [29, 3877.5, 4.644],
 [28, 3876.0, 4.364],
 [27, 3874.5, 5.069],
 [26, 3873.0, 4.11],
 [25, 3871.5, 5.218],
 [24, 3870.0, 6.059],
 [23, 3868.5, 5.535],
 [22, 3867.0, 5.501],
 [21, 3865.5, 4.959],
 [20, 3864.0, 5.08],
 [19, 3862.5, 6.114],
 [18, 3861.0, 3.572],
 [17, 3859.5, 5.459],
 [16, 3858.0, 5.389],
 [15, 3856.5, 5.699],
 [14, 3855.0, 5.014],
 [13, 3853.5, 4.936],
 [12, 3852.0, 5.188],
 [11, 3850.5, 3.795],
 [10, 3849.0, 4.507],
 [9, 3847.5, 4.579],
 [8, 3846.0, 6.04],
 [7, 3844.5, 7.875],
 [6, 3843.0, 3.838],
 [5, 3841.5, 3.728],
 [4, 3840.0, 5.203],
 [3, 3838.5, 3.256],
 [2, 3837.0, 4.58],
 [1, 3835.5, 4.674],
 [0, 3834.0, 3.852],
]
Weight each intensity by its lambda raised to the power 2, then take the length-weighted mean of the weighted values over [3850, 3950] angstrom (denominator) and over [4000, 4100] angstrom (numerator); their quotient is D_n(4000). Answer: 1.89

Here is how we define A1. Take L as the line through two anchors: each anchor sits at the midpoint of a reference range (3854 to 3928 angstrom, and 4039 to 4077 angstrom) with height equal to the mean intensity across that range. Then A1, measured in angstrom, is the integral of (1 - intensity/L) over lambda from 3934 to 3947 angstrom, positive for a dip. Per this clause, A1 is 4.8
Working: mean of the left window 5.7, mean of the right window 8.96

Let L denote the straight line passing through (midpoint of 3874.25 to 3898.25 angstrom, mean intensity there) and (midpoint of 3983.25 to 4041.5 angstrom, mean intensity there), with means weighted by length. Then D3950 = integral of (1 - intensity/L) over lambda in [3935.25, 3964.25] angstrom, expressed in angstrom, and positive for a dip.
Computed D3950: 6.28 angstrom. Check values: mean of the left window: 5.21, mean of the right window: 9.24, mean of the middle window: 5.7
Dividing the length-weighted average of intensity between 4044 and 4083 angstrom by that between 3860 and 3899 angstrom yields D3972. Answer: 1.7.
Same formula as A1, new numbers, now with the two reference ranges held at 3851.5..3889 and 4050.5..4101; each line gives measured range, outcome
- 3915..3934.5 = 3.20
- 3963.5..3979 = 5.16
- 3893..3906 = -1.35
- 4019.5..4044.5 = -3.77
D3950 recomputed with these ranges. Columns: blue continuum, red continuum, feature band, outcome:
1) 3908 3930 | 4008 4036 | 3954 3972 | 6.00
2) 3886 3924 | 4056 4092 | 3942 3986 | 7.82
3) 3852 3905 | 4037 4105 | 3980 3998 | -1.73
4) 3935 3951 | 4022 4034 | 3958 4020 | -0.93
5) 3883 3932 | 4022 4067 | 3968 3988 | 3.54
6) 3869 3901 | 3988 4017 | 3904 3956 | 8.44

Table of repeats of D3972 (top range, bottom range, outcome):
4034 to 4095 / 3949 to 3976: 1.66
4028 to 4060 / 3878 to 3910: 1.61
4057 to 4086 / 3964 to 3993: 1.42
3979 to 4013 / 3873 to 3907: 1.62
